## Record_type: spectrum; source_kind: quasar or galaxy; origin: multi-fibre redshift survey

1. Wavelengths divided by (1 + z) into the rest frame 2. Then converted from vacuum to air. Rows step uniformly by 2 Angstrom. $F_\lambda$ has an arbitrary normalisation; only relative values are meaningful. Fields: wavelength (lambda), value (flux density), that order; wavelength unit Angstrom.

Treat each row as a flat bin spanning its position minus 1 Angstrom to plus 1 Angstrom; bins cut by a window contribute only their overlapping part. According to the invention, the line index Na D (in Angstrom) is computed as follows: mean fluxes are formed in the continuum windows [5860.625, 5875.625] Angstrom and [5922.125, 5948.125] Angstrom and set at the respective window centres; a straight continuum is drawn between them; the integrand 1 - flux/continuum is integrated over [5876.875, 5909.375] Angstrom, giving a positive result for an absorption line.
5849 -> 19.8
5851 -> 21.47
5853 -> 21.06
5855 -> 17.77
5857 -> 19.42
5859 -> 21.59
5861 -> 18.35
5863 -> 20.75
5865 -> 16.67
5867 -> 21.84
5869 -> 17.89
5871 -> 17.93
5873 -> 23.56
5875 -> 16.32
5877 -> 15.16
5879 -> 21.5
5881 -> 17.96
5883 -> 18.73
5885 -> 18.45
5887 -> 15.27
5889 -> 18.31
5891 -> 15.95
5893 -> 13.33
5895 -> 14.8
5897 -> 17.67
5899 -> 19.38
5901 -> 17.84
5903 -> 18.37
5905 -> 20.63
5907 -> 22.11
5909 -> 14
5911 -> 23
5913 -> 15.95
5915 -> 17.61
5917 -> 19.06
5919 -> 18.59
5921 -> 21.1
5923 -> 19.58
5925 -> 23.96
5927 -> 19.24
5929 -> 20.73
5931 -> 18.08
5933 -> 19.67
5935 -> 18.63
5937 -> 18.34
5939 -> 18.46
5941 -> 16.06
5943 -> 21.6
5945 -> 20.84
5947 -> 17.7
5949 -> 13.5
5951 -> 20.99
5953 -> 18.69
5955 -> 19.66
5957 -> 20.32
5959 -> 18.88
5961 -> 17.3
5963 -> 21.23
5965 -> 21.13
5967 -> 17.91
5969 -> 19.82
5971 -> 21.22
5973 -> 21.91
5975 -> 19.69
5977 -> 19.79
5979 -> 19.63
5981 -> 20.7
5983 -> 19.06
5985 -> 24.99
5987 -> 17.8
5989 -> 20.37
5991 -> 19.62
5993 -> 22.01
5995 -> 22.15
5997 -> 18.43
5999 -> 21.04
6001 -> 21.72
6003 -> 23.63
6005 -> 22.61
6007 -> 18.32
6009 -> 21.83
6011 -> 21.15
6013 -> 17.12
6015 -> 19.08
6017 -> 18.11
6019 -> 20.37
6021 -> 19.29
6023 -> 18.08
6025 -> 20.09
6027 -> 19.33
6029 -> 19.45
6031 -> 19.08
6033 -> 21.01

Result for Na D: 2.65 Angstrom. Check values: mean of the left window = 19.3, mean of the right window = 19.4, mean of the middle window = 17.8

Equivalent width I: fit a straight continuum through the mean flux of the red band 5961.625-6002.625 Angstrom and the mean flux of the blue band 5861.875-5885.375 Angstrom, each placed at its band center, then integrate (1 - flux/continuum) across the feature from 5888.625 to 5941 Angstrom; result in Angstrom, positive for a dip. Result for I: 2.5 Angstrom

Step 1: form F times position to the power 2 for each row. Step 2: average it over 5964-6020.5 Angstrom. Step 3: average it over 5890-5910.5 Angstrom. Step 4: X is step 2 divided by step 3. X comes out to 1.20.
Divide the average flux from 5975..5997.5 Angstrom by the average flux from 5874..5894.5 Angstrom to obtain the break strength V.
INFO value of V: 1.2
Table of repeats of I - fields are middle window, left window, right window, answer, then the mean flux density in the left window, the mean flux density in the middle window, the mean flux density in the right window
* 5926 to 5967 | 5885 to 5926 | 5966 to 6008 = 0.9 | 18.3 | 19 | 20.6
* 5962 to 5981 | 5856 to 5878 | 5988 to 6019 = -0.1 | 19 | 20.3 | 20.5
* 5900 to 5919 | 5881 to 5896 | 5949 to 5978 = -1.5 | 16.5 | 18.7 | 19.7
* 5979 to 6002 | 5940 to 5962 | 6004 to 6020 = -1.5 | 18.7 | 20.7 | 19.8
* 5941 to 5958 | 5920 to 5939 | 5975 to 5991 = 0.9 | 19.8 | 19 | 20.2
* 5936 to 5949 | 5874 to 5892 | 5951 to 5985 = 0.6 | 17.5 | 18.4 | 20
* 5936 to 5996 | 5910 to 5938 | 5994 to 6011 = 2.1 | 19.5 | 19.7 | 21.2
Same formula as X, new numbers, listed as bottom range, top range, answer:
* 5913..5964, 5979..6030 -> 1.08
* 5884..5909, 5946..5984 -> 1.13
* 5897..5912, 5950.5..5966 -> 1.05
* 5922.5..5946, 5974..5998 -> 1.06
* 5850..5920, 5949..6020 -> 1.12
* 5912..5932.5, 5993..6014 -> 1.10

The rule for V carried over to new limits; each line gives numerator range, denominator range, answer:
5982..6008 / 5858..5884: 1.09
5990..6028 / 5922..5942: 1.05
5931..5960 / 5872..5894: 1.06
